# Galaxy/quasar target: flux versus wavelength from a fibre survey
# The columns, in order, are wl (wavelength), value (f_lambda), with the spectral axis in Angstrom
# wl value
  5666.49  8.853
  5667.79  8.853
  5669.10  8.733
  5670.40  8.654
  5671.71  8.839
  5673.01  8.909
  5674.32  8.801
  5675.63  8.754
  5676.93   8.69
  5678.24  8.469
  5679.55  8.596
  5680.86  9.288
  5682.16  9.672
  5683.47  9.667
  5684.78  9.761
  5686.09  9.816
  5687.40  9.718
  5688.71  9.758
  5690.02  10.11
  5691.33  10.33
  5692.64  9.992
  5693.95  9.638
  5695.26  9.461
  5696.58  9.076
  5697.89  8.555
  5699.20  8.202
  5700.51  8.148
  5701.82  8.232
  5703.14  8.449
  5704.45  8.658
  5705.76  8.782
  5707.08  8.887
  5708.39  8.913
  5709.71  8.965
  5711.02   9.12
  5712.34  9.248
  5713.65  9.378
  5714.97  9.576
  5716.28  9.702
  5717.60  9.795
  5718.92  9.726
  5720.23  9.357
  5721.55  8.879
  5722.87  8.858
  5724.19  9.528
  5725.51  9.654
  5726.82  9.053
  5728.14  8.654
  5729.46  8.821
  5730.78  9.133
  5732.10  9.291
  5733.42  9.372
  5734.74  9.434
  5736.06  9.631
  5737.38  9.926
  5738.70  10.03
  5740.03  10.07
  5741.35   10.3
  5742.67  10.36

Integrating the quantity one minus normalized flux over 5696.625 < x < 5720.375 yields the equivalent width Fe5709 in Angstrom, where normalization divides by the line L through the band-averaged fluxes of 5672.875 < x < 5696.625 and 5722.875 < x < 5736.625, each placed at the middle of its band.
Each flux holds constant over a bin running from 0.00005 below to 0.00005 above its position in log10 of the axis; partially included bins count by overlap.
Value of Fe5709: 0.9 Angstrom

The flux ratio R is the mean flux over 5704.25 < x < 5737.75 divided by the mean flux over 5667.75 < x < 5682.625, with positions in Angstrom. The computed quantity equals 1.05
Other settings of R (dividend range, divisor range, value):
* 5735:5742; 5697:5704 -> 1.19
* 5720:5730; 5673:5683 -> 1.02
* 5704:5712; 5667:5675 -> 1.01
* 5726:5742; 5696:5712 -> 1.09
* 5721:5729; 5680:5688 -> 0.95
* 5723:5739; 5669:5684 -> 1.05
